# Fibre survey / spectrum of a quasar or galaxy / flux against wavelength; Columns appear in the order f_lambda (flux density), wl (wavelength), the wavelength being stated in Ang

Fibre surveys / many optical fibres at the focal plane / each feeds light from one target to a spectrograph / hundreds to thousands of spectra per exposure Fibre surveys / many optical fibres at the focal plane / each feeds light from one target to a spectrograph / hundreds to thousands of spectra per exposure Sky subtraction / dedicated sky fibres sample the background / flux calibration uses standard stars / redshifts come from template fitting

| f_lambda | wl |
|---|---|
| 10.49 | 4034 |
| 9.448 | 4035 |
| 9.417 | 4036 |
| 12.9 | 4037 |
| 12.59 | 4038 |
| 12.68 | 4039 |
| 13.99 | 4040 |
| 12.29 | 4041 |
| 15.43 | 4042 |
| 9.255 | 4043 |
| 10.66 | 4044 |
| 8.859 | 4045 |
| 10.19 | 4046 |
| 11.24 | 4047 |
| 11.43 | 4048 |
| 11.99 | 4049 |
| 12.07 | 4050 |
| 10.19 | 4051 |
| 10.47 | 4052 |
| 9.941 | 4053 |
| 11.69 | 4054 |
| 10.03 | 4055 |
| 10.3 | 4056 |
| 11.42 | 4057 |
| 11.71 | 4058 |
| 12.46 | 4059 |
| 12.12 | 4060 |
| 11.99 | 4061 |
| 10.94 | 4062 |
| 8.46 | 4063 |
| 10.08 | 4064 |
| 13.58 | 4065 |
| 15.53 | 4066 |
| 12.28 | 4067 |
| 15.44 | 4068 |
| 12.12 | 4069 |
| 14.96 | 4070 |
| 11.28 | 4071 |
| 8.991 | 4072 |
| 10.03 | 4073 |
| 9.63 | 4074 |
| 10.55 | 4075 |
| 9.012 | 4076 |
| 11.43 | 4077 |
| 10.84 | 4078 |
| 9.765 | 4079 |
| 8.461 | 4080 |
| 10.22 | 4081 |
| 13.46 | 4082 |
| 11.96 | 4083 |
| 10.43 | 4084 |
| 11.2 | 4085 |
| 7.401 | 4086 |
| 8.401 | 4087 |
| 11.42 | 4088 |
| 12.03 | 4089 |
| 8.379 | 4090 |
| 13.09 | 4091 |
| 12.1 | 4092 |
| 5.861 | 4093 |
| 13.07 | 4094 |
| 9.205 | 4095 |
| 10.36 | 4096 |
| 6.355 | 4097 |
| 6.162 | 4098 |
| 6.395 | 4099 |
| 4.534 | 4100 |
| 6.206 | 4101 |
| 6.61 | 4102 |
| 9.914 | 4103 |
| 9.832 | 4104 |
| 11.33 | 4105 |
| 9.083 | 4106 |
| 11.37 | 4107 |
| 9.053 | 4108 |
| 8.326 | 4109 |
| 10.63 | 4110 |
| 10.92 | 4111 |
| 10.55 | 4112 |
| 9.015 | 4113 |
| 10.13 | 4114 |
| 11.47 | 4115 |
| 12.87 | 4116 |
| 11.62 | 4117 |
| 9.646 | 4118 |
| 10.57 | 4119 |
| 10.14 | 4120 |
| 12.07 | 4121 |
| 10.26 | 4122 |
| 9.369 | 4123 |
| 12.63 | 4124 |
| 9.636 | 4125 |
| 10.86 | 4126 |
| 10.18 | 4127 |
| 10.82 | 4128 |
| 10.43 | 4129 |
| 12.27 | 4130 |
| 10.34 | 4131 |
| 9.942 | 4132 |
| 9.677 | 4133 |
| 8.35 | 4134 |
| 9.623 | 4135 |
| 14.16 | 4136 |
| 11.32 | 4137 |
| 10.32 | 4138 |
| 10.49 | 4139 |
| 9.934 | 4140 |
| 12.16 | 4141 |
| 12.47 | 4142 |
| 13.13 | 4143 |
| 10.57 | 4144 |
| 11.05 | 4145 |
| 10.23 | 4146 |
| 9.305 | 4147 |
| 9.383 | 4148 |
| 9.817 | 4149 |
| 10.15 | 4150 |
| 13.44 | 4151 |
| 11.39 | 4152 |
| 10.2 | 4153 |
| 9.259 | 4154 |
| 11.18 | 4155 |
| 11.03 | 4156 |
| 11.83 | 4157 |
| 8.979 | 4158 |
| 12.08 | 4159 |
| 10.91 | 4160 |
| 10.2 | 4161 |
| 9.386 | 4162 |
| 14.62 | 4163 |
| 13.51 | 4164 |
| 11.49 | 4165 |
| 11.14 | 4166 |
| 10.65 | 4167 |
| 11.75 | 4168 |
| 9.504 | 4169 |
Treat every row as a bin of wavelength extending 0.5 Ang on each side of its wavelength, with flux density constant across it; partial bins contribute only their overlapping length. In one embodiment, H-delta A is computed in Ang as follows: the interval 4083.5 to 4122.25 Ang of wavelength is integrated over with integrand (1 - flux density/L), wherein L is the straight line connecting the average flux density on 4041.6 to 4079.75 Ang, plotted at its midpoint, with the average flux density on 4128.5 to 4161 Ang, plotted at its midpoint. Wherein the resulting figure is 4.7 Ang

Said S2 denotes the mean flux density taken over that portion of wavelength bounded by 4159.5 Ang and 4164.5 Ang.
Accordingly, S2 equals 11.7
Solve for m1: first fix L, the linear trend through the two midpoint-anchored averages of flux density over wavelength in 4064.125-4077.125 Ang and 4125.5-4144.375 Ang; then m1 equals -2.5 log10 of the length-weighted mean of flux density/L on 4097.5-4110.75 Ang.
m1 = 0.32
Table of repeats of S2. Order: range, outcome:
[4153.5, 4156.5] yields 10.5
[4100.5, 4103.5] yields 7.58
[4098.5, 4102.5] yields 5.94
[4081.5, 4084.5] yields 12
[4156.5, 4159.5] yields 11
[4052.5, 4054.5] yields 10.8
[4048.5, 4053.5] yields 10.9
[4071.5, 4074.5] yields 9.55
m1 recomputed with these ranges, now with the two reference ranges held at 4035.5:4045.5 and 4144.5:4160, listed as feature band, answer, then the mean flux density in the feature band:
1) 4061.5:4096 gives 0.05 mag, 10.9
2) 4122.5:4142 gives 0.01 mag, 10.7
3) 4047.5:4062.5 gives 0.04 mag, 11.3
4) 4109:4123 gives 0.04 mag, 10.6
